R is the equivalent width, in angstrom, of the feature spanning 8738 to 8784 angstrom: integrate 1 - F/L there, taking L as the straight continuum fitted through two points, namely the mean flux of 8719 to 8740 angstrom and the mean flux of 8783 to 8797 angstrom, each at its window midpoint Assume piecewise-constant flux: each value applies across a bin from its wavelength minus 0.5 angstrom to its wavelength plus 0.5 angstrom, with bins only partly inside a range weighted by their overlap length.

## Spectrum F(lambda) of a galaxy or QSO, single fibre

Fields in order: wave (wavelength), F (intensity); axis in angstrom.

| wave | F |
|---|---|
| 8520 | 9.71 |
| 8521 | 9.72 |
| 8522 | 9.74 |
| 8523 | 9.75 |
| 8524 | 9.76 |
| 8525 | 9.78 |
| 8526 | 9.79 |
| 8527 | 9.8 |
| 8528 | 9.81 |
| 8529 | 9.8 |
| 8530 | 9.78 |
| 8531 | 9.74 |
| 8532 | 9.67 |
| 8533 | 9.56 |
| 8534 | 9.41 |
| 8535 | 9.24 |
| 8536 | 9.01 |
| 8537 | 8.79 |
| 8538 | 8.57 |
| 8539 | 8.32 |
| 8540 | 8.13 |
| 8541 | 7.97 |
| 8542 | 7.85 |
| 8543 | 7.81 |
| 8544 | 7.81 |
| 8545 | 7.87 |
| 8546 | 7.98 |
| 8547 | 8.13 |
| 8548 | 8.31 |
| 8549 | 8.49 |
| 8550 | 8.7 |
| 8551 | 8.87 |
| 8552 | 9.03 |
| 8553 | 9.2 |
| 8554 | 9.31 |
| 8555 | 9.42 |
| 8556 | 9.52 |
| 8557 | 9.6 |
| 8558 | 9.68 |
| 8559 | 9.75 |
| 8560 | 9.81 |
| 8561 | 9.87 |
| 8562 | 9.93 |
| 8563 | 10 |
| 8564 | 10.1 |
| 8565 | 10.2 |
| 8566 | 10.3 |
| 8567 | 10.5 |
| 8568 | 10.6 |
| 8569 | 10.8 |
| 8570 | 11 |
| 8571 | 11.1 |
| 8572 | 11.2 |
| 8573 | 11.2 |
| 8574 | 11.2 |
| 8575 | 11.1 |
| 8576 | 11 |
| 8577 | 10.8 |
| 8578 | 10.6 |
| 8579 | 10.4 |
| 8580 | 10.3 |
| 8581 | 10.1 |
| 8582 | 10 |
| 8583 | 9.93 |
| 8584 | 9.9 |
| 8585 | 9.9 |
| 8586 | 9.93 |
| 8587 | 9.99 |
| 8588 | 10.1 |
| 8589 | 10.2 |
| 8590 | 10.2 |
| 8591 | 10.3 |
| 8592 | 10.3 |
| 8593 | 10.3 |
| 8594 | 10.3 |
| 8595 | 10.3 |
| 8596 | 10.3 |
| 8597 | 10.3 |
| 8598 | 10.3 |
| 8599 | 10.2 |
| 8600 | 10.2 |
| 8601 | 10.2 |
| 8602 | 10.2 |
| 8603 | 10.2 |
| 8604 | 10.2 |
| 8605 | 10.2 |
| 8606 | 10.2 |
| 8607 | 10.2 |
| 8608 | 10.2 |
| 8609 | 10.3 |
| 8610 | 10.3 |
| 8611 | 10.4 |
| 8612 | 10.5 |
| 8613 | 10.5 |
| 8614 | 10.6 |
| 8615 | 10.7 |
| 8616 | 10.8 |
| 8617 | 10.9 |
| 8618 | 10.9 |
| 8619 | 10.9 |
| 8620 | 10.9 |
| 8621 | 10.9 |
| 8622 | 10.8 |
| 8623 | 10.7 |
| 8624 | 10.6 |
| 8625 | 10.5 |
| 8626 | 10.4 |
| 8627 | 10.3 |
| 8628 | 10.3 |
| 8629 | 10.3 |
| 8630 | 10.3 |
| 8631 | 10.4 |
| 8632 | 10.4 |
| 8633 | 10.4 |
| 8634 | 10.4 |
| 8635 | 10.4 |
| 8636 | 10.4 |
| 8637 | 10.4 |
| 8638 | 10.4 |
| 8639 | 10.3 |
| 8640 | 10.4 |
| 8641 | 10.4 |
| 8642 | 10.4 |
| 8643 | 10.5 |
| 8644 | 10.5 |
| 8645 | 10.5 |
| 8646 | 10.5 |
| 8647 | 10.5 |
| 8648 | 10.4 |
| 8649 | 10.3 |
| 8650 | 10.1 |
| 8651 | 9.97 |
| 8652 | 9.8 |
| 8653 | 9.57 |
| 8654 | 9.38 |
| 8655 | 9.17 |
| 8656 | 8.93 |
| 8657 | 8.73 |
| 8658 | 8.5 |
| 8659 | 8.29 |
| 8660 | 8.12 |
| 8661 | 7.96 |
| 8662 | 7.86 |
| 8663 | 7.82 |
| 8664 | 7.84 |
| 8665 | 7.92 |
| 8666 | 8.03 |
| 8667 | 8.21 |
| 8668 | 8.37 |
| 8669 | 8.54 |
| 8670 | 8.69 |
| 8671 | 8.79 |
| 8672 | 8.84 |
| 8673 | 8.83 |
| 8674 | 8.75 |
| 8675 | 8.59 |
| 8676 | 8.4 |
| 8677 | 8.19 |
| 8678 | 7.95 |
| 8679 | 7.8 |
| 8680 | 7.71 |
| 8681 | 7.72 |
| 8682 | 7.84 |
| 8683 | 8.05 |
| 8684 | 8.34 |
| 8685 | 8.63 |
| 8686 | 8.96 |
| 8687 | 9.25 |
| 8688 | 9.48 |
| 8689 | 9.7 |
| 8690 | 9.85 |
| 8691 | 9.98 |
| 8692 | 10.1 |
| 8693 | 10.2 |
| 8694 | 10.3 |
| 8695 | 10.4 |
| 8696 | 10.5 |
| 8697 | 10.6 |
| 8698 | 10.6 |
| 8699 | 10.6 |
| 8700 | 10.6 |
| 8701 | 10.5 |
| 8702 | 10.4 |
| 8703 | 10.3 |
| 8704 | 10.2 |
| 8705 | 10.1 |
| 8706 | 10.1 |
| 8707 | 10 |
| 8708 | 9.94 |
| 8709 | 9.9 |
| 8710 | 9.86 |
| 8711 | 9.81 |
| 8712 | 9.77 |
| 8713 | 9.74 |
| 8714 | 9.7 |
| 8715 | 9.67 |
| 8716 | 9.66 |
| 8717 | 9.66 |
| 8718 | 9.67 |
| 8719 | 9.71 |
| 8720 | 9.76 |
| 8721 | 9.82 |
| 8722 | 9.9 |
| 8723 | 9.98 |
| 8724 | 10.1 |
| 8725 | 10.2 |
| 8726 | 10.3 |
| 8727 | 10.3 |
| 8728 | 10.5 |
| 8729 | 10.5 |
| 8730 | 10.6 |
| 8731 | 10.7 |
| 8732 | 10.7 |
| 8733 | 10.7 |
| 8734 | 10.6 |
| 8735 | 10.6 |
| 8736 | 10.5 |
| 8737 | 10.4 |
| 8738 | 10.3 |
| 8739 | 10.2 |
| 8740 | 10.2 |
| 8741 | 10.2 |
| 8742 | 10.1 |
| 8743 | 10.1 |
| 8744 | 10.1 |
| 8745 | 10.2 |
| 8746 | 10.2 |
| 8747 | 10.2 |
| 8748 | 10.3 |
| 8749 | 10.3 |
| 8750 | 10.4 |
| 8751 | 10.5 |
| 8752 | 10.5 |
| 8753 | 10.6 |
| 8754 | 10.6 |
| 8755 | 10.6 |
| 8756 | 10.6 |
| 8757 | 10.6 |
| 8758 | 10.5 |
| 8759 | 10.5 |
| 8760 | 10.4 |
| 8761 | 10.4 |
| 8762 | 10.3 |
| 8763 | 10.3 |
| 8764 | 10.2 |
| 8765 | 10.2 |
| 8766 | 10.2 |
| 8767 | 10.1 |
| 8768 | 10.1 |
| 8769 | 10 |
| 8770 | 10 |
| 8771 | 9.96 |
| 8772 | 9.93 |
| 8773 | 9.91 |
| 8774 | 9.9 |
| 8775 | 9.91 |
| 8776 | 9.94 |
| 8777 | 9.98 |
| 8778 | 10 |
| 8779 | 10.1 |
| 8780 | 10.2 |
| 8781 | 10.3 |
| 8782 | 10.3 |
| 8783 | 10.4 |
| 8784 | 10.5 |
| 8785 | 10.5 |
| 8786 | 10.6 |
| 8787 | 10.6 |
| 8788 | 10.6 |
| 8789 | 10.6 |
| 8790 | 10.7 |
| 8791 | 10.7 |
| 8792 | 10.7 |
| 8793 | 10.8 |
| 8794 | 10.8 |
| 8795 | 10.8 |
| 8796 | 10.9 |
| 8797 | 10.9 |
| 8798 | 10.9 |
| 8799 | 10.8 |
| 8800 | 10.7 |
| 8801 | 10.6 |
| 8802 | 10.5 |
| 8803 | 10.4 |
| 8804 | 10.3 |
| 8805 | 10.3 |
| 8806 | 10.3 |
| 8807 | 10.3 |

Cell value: 1.2 angstrom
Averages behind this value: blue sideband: 10.3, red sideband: 10.7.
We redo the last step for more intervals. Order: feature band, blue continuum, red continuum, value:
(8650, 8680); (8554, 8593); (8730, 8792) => 5.08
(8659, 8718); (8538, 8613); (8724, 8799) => 5.64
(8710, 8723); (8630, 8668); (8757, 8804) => 0.30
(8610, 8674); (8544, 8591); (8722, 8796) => 1.64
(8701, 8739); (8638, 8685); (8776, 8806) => -1.80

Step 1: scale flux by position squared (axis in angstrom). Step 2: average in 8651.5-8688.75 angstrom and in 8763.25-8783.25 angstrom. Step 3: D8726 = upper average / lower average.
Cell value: 1.22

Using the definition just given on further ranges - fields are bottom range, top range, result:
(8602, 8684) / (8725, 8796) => 1.10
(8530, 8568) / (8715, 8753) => 1.17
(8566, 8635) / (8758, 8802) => 1.04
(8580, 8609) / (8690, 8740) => 1.03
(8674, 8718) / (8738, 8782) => 1.09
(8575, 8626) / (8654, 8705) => 0.88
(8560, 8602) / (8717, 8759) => 1.03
